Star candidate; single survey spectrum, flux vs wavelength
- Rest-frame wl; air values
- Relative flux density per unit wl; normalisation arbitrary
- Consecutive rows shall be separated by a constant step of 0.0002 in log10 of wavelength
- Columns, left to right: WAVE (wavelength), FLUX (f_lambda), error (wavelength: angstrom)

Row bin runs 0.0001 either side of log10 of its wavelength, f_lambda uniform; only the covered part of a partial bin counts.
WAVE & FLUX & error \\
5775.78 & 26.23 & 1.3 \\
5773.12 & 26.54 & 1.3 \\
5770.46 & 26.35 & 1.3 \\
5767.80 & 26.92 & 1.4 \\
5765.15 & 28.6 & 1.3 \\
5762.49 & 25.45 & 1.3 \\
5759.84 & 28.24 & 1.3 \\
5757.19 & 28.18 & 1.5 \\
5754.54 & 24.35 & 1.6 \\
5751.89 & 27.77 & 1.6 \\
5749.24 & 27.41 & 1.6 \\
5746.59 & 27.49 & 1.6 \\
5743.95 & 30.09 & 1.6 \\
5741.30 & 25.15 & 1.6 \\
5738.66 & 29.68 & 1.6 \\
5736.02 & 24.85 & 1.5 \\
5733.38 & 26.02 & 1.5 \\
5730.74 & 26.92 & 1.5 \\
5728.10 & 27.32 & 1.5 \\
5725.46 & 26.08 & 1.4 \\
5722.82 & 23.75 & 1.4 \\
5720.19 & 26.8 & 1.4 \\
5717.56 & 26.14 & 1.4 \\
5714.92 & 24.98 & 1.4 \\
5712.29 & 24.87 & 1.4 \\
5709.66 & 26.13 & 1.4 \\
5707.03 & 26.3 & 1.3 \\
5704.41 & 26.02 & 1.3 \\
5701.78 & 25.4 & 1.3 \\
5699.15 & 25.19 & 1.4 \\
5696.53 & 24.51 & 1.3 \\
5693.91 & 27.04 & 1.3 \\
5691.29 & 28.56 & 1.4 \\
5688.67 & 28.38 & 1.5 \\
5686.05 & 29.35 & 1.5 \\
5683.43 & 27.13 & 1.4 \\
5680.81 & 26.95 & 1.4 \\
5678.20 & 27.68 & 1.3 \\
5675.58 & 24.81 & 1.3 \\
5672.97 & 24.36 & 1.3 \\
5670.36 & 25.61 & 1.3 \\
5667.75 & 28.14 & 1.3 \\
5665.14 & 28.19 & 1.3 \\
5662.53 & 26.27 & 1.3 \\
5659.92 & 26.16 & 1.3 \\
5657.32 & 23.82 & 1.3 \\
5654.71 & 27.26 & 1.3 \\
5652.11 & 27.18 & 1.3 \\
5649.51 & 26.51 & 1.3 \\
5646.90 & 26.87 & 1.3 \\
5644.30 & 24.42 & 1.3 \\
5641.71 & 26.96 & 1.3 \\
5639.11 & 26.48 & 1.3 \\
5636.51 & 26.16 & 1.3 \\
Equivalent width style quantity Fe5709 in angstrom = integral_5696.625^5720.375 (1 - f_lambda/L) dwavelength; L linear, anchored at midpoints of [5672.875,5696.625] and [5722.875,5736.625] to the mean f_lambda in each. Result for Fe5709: 0.8 angstrom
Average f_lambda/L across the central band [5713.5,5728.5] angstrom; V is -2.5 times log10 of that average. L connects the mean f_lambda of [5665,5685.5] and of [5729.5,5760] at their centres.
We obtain 0.05 mag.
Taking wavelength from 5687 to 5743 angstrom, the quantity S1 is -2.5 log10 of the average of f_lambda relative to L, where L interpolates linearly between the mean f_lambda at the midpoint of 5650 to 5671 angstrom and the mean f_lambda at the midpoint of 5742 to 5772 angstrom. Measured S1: 0.03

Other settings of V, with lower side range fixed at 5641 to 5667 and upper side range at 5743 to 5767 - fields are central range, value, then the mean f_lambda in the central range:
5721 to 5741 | 0.036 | 26.3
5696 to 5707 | 0.059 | 25.5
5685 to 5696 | -0.050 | 28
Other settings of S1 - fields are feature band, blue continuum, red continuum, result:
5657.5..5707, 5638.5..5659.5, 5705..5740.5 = -0.018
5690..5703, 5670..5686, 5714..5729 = 0.000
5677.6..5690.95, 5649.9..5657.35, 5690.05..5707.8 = -0.068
